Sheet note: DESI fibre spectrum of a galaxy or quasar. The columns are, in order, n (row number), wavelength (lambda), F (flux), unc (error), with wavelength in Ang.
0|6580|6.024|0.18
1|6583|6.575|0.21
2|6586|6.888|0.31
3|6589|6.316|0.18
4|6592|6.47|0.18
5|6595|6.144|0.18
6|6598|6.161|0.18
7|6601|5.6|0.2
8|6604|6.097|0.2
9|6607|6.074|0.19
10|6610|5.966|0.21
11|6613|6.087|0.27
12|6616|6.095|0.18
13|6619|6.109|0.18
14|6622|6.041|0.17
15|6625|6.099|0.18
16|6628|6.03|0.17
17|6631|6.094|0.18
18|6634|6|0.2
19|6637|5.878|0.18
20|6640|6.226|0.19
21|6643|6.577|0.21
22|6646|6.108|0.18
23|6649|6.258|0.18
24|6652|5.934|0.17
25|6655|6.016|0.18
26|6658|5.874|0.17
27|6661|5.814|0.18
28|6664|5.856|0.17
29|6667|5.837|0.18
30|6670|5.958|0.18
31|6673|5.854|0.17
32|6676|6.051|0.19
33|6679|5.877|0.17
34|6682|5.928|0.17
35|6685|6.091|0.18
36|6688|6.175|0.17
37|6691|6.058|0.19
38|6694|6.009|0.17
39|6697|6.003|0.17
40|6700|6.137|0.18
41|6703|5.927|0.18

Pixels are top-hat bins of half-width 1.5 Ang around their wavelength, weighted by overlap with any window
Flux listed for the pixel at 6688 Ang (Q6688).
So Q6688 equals 6.175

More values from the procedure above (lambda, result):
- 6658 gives 5.874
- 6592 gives 6.47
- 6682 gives 5.928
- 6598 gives 6.161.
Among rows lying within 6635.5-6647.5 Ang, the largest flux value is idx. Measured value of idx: 6.577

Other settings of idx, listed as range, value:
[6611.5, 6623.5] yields 6.109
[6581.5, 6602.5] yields 6.888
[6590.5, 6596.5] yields 6.47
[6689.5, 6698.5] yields 6.058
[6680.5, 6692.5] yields 6.175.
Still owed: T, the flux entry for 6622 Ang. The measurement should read 6.041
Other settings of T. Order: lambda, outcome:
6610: 5.966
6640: 6.226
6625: 6.099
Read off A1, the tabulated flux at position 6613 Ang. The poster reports 6.087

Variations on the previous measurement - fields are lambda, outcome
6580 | 6.024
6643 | 6.577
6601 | 5.6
